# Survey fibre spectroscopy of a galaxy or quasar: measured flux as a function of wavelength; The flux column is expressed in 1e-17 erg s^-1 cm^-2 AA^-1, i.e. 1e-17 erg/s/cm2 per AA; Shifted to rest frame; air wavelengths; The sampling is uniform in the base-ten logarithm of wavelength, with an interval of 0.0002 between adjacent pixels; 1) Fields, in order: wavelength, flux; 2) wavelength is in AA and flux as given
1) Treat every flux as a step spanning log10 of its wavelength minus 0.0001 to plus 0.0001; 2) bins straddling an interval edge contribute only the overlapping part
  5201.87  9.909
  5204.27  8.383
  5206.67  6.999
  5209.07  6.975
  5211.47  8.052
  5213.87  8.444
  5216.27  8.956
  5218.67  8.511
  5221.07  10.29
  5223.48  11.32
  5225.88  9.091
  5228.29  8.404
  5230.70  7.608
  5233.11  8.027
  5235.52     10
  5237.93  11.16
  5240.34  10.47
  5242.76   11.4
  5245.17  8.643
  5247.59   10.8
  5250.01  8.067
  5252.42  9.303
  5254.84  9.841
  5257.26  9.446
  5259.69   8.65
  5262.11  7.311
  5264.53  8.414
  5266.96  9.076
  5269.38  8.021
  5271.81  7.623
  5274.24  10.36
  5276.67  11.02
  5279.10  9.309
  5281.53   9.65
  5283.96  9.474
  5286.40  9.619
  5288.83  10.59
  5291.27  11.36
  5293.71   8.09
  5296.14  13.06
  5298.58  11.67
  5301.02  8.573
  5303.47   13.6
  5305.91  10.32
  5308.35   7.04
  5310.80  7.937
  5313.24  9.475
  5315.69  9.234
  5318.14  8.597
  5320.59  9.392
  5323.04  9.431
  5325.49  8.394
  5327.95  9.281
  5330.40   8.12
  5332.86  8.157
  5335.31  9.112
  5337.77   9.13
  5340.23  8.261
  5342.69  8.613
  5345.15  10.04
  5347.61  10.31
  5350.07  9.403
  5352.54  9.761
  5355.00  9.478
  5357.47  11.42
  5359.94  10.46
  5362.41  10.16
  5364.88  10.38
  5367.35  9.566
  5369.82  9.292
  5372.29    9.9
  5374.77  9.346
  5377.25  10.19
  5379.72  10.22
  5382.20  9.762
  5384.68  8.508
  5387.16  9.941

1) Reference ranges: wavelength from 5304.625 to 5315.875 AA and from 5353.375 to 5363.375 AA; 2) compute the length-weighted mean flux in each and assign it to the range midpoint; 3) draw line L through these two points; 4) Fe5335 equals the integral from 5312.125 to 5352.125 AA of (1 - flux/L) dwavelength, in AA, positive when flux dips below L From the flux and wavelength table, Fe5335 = 1.8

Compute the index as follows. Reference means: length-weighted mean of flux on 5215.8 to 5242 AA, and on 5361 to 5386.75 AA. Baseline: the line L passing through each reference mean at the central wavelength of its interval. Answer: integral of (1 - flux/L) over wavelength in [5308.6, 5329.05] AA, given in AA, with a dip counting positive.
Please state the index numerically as 1.6 AA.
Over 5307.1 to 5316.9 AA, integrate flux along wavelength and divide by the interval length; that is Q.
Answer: 8.43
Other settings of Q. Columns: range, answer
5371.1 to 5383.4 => 9.88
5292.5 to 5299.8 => 11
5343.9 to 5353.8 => 9.88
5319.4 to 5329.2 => 9.12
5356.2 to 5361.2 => 10.9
